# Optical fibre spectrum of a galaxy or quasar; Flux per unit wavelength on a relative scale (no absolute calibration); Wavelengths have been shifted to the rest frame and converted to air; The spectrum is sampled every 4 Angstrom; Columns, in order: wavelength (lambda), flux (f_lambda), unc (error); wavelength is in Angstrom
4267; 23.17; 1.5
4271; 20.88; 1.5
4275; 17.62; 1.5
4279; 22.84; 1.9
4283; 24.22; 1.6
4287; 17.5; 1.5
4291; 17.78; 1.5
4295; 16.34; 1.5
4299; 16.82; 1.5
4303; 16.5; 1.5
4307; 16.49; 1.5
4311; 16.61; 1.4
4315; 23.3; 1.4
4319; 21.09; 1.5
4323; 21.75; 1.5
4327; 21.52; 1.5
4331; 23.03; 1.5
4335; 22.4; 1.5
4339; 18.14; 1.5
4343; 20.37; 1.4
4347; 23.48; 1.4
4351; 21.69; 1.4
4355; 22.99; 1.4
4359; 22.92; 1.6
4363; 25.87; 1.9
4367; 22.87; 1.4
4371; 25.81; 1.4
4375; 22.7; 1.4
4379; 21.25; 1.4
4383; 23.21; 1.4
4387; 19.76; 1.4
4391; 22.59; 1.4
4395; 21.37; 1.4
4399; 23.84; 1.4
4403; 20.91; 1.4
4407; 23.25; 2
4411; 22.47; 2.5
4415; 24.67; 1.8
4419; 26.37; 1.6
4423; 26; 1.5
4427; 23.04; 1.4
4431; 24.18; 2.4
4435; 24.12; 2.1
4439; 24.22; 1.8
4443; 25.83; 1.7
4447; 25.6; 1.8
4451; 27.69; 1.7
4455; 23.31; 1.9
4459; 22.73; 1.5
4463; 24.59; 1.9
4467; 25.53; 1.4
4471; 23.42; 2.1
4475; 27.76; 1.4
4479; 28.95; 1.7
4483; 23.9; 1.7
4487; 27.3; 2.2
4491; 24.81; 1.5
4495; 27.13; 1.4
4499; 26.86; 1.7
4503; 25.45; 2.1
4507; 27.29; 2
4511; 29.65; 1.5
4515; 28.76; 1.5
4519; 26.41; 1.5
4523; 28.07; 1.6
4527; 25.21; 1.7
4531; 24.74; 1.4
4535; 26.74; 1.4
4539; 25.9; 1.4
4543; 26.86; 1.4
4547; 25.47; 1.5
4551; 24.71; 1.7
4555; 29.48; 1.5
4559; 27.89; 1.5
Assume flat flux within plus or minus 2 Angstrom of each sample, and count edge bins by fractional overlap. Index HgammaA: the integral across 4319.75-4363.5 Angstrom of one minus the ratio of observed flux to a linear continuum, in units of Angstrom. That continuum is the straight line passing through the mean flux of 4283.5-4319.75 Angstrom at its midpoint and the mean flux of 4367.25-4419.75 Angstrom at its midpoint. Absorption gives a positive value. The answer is -3.9 Angstrom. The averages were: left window 18.2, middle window 22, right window 22.9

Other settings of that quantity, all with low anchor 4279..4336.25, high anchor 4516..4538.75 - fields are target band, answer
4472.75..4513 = -2.6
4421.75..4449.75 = -1.4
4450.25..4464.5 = -0.1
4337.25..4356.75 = -0.4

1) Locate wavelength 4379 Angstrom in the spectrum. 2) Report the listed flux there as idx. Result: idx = 21.25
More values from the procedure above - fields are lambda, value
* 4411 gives 22.47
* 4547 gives 25.47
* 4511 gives 29.65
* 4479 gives 28.95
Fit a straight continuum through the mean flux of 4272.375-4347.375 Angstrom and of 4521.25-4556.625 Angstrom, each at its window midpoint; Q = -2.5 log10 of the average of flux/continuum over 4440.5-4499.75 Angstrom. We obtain -0.056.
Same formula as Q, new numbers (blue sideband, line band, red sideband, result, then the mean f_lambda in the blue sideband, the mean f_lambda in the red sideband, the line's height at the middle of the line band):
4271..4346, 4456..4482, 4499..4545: -0.01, 19.8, 26.8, 25.1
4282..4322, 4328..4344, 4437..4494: -0.06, 18.6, 25.4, 20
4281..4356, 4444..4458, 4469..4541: -0.03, 20.1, 26.6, 24.7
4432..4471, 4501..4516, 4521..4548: -0.08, 24.8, 26.2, 25.7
